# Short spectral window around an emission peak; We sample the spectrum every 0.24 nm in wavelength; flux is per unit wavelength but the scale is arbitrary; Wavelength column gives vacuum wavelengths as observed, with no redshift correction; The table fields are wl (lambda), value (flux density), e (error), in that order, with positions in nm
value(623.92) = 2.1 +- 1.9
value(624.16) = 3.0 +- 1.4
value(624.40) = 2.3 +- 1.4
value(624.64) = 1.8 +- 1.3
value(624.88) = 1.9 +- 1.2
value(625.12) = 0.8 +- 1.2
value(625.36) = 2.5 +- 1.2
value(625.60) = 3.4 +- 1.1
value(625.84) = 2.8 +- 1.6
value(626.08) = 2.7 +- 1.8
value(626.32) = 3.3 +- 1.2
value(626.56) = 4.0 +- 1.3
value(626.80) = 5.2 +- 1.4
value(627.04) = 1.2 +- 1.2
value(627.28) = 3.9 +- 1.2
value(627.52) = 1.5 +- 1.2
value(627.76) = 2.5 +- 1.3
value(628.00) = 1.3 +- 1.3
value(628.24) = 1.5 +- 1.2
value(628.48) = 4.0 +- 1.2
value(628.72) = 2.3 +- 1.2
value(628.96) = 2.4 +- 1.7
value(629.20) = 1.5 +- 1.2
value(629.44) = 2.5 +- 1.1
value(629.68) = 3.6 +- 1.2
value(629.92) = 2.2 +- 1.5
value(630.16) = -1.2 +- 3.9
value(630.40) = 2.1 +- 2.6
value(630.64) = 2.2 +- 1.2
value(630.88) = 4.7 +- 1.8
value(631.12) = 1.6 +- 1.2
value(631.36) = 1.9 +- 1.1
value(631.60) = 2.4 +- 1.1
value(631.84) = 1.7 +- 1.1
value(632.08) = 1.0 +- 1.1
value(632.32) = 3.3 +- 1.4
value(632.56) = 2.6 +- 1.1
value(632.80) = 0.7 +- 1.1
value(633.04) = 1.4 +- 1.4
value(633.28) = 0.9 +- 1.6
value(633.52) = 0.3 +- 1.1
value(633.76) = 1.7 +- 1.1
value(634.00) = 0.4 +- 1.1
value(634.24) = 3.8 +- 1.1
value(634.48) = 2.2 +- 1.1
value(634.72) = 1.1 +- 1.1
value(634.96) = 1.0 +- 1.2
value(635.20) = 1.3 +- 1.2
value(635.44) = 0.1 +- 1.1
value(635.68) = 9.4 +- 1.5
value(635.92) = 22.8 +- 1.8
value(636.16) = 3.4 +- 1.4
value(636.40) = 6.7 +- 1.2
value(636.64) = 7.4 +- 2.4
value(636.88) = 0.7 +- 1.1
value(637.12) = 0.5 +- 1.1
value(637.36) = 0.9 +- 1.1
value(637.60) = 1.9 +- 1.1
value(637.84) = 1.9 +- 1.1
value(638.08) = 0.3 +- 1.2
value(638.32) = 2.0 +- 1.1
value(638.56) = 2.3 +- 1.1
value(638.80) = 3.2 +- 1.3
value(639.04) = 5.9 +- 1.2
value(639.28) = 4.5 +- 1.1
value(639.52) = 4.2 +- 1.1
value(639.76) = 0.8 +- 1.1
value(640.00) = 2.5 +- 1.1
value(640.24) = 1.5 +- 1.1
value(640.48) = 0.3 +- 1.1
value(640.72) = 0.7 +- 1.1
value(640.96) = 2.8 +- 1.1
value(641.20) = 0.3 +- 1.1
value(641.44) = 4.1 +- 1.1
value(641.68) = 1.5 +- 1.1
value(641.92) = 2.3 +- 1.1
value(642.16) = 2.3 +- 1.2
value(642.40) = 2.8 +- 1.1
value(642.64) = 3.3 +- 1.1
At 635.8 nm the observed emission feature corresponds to Hgamma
